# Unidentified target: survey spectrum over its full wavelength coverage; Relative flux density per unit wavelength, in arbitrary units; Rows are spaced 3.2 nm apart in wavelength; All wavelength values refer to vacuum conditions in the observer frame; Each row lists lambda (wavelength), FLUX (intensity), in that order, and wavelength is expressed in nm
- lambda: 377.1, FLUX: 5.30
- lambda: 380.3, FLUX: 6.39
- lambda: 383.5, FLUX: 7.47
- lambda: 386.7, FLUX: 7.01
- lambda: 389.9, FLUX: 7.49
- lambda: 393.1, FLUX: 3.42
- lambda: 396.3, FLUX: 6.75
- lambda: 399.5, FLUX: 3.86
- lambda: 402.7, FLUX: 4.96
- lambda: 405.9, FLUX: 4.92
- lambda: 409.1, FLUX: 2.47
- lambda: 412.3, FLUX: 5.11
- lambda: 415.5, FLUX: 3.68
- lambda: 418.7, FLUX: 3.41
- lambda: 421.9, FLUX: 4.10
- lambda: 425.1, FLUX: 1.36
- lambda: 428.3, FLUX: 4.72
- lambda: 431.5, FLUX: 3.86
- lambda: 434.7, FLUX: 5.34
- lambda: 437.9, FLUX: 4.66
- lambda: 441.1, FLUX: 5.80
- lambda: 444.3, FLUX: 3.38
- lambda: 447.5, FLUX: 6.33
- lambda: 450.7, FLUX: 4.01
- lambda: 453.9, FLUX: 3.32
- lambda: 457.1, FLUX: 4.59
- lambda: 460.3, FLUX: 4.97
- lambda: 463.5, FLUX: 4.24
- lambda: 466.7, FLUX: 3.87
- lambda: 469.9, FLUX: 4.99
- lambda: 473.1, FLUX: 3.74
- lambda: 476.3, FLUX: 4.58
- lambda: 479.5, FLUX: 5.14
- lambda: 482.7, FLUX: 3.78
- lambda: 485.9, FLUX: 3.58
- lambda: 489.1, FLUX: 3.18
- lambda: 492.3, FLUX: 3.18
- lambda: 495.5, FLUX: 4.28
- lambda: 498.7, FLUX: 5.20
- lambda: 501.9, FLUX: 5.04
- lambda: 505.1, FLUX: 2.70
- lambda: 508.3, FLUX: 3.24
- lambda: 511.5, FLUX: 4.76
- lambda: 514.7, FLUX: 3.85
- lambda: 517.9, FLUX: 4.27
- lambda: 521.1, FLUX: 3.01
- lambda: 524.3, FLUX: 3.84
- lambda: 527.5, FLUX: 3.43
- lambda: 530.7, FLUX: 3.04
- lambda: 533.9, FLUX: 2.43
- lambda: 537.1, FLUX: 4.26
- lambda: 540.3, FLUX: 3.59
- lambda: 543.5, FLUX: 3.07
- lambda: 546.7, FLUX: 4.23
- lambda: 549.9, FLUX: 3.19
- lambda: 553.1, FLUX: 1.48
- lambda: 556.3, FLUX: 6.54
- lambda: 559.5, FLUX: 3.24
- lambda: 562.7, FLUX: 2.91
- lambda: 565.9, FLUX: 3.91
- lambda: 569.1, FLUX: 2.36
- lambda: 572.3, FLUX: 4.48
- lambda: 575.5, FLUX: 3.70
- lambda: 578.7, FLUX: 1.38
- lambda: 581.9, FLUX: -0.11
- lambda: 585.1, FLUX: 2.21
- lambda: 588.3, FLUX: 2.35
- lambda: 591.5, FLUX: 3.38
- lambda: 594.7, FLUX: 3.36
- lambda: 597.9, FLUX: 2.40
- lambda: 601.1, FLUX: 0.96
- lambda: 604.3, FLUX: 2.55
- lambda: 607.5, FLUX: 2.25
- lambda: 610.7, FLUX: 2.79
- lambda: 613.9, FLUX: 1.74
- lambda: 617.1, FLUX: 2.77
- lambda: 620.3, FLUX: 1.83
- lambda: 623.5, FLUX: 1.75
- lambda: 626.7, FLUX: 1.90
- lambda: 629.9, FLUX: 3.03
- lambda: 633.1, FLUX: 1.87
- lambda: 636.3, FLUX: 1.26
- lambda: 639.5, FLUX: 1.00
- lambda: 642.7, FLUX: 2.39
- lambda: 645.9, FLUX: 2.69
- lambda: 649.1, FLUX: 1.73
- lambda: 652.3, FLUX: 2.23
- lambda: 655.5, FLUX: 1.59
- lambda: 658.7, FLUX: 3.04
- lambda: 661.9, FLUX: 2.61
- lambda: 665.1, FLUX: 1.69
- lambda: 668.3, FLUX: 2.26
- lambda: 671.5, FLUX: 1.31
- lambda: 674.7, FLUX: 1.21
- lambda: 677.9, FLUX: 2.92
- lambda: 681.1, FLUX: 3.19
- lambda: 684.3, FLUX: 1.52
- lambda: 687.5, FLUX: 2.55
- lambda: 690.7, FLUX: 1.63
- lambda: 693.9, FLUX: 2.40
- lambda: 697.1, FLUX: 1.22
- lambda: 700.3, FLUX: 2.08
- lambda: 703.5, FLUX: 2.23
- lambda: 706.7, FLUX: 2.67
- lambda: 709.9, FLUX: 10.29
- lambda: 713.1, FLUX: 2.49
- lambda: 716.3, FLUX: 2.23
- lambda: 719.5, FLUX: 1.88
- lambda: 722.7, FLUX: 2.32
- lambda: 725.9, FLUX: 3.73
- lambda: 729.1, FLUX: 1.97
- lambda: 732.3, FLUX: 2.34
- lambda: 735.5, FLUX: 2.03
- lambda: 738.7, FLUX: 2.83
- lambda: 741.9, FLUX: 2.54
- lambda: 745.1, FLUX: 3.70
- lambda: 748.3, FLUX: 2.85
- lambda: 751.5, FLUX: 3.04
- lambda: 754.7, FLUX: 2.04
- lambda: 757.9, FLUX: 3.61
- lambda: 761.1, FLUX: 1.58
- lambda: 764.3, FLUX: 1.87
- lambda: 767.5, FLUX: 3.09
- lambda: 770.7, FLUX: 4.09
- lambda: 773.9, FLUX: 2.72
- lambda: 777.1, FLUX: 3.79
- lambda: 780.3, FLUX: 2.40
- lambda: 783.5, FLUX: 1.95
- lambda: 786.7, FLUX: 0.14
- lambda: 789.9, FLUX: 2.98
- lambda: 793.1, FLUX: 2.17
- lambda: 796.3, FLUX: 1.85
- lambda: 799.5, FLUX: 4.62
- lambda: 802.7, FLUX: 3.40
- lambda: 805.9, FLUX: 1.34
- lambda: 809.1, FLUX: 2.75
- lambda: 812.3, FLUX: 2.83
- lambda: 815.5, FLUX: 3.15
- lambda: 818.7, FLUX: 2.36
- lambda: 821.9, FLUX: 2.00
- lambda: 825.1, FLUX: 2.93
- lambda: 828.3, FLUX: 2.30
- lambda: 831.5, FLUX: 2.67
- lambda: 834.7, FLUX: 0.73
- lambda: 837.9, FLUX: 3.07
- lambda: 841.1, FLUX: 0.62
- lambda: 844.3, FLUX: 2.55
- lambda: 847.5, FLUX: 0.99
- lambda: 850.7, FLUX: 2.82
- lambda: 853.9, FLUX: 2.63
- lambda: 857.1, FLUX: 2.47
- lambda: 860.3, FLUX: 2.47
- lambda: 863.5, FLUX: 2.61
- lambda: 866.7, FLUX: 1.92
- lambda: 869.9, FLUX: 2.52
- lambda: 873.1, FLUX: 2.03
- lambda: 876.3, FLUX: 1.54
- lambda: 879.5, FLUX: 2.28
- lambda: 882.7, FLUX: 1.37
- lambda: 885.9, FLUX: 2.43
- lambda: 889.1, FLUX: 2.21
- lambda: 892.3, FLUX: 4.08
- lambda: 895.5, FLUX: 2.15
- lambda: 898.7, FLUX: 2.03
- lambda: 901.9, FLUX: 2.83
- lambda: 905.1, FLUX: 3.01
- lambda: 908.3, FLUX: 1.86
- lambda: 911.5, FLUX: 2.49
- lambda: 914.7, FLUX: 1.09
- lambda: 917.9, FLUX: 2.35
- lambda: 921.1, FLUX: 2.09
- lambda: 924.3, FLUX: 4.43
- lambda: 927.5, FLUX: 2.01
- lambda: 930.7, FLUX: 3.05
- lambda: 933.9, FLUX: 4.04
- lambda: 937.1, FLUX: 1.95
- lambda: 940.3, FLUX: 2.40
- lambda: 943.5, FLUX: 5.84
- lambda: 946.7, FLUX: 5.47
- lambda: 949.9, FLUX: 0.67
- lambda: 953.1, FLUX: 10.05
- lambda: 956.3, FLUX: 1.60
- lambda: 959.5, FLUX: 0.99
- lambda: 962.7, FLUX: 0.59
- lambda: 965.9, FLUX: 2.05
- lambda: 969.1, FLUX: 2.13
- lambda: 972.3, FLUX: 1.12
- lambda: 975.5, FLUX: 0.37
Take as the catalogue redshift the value 0.90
